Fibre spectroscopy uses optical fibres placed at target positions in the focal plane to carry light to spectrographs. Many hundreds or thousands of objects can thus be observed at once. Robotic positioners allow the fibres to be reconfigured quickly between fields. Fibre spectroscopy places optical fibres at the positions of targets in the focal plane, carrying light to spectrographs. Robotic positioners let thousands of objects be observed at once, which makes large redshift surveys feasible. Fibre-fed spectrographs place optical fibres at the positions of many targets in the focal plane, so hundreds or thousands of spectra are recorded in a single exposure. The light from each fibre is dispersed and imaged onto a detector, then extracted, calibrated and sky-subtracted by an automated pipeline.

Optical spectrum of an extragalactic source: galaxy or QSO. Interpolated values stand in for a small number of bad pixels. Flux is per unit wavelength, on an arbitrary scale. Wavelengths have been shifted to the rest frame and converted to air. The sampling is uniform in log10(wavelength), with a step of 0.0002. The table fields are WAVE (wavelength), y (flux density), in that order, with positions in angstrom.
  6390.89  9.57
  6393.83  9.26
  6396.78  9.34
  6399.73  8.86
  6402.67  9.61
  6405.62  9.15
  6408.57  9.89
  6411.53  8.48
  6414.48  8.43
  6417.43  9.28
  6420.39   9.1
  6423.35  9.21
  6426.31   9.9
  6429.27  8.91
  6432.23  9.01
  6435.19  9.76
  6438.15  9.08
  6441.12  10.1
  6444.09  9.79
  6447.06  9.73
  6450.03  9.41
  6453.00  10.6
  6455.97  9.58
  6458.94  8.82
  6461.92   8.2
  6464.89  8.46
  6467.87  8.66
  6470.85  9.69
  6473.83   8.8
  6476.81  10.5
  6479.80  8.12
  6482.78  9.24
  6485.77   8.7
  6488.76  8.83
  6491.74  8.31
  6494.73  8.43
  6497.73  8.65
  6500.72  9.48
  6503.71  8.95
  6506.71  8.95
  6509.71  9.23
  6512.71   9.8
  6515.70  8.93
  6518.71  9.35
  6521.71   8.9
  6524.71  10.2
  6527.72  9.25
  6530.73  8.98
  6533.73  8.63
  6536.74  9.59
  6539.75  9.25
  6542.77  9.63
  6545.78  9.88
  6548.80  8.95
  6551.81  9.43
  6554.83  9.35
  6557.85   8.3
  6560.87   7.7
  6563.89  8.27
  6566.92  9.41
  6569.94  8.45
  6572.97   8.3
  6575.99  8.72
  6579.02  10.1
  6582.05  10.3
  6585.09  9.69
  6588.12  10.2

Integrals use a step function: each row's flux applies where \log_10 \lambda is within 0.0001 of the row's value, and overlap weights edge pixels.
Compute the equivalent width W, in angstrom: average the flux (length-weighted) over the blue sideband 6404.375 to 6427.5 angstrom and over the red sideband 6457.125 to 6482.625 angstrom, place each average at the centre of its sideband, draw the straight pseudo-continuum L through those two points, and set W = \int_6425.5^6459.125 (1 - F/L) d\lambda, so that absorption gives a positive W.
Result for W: -1.96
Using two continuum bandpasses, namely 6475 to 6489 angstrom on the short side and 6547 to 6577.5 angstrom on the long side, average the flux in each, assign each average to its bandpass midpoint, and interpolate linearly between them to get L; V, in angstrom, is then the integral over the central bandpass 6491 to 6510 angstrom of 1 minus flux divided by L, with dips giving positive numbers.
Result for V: 0.3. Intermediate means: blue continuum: 9.09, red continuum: 8.7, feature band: 8.85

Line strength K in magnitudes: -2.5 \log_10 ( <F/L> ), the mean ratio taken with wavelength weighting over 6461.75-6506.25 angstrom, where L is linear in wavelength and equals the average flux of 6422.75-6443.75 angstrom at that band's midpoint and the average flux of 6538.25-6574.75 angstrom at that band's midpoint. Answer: 0.041 mag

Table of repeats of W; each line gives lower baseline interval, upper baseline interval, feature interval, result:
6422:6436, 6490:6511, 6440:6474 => -0.7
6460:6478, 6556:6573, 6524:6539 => -1.1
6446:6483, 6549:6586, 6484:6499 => 0.9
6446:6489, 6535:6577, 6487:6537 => -0.1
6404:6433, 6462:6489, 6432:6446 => -0.8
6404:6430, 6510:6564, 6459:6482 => 0.6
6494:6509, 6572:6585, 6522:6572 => 0.9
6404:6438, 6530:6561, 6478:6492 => 0.7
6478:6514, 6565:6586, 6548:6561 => 0.4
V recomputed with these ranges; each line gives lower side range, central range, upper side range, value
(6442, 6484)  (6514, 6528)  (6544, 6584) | -0.3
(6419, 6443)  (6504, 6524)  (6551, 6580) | -0.5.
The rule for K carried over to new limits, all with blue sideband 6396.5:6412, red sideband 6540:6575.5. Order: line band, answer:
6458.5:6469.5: 0.07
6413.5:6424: 0.02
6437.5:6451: -0.06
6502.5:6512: -0.01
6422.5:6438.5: -0.02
